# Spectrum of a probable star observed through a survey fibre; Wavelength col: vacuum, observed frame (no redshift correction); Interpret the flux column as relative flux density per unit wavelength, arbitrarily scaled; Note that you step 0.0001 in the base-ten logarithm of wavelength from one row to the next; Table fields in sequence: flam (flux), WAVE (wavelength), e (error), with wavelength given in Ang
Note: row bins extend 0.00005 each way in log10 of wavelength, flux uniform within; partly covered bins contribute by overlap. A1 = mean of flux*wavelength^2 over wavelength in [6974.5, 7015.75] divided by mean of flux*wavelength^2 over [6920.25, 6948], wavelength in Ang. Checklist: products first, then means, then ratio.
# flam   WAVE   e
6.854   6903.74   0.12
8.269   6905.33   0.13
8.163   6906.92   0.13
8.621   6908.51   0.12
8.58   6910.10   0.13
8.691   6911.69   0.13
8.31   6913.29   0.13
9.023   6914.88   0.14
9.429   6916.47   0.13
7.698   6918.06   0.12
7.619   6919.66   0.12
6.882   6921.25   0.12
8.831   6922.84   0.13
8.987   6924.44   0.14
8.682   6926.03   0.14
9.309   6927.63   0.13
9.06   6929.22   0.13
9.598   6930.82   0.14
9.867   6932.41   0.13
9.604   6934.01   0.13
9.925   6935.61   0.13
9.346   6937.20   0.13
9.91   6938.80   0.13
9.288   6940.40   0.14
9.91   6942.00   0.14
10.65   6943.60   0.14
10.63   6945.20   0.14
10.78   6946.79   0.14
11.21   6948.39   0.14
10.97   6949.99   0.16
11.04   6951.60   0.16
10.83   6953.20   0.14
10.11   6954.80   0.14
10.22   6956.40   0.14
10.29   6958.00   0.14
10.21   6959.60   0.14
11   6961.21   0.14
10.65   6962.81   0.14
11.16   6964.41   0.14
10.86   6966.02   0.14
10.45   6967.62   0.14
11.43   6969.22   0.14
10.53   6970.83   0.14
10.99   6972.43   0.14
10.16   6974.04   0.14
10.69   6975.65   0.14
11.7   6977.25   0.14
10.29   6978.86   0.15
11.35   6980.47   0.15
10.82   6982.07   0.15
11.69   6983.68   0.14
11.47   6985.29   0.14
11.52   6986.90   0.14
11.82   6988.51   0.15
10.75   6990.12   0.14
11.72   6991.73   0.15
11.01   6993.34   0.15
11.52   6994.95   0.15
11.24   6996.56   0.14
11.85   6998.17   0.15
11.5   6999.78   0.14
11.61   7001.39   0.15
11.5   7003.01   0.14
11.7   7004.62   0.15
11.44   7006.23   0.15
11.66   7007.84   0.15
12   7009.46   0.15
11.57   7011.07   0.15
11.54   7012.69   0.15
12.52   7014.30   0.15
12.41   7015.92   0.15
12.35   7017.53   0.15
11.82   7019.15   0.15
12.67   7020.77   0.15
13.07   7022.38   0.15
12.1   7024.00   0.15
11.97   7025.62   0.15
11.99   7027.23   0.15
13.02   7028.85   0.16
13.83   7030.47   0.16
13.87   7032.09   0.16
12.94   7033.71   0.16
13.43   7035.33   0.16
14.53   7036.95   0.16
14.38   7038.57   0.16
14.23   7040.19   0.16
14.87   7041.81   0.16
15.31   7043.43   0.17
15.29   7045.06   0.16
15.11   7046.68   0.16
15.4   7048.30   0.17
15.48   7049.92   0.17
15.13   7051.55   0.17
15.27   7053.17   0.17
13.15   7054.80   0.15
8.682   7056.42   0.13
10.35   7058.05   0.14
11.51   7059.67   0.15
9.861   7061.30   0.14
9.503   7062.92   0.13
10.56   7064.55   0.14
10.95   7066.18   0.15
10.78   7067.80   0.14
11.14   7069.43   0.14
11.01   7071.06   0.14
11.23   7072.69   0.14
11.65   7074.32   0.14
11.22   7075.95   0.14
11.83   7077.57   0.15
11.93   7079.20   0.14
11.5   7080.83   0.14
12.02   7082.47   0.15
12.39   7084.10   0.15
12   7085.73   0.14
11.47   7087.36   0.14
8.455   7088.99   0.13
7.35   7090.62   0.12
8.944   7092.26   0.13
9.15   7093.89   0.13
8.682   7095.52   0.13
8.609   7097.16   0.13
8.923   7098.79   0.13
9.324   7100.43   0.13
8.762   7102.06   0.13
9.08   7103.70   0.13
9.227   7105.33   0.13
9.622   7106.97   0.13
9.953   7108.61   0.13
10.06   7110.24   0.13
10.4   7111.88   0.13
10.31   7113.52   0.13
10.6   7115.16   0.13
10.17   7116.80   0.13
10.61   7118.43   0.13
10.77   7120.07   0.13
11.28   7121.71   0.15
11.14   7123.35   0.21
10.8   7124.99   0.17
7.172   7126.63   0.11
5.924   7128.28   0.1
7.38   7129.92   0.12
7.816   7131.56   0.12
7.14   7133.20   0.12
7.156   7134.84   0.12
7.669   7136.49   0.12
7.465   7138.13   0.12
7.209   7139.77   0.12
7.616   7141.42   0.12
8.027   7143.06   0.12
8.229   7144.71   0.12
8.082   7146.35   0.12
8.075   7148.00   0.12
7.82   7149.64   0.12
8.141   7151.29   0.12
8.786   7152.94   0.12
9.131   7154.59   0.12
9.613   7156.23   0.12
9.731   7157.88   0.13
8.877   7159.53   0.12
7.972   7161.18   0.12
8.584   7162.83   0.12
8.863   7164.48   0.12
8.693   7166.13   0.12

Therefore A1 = 1.23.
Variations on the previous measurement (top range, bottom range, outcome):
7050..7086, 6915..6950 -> 1.28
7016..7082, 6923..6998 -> 1.23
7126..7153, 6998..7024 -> 0.66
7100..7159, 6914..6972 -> 0.95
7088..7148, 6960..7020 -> 0.81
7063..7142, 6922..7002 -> 0.95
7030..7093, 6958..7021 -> 1.10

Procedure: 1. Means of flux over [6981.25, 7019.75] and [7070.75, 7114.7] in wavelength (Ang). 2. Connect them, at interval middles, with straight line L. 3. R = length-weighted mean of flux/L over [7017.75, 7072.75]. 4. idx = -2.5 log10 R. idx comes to -0.17 mag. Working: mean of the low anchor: 11.6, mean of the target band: 12.8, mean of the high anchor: 10.2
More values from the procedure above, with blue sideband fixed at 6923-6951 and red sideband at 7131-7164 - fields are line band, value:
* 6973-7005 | -0.19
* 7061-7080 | -0.25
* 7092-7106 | -0.05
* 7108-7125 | -0.25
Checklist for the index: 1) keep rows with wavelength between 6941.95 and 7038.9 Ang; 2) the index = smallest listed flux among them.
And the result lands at 9.91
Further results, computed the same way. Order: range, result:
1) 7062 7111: 7.35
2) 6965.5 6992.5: 10.16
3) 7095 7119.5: 8.609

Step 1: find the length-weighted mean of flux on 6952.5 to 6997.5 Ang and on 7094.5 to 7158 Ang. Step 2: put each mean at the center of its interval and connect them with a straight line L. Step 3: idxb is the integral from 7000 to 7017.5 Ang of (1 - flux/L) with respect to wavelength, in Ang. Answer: -2.2 Ang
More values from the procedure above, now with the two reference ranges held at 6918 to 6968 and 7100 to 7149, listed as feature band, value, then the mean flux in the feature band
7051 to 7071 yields -4.54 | 11.3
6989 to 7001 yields -2.23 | 11.4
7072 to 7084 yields -3.31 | 11.7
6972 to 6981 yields -1.05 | 10.8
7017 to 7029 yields -3.67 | 12.3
